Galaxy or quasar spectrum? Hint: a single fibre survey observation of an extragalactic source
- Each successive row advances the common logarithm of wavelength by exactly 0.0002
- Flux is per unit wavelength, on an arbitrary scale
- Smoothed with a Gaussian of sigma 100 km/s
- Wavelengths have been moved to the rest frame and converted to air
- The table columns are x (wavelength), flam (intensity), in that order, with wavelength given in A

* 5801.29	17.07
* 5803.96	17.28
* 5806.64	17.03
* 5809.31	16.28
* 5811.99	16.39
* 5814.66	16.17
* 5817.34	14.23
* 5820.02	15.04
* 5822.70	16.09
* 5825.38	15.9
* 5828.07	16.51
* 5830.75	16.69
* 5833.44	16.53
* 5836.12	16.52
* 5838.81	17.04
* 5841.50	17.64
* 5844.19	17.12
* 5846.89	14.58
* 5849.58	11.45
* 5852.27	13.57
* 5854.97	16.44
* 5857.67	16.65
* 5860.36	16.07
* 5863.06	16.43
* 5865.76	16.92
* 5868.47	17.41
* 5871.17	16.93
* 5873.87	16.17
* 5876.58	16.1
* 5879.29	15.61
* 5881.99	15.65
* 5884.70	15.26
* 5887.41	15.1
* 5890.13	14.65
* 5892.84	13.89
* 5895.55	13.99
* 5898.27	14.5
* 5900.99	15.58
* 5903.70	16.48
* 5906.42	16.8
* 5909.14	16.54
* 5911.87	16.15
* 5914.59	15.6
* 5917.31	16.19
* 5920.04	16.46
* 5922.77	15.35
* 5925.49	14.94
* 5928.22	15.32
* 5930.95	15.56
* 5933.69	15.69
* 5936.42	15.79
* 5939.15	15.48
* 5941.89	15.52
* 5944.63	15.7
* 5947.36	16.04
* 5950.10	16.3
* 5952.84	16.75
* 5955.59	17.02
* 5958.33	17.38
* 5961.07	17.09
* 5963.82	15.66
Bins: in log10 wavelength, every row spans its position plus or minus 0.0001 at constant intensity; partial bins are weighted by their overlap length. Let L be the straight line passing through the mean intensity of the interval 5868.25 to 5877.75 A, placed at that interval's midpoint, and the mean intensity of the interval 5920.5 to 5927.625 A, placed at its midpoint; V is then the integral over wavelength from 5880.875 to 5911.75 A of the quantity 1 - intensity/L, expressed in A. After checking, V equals 1.3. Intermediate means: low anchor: 16.6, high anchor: 15.3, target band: 15.3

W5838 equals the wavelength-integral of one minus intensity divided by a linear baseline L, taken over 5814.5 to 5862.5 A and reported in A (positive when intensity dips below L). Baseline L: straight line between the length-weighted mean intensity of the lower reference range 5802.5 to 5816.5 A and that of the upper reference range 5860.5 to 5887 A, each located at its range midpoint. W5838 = 1.8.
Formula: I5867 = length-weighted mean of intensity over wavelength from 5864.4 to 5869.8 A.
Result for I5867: 17.1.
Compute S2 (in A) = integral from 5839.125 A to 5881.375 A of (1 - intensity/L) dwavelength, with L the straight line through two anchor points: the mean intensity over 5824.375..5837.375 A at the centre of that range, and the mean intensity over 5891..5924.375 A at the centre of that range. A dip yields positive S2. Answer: 0.4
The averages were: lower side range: 16.4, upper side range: 15.6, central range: 16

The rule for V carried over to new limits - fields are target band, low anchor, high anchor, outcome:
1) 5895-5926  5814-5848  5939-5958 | 0.8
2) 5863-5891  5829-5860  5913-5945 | -0.4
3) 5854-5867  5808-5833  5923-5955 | -0.5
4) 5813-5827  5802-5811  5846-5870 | 0.8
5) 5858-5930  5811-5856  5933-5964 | 1.0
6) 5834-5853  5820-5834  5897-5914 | 0.8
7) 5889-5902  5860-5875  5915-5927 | 1.4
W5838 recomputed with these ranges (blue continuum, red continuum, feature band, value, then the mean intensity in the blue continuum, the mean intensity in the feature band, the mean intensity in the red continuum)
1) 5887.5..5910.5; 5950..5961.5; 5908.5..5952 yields 1.11 A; 15.3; 15.8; 17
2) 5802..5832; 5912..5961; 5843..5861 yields 1.16 A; 16.2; 15.1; 16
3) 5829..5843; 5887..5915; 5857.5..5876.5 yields -0.53 A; 16.9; 16.6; 15.4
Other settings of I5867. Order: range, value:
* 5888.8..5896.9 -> 14.2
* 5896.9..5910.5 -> 16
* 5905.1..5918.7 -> 16.2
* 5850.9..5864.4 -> 15.8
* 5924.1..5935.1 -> 15.4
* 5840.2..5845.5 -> 17.4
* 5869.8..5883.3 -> 16.1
